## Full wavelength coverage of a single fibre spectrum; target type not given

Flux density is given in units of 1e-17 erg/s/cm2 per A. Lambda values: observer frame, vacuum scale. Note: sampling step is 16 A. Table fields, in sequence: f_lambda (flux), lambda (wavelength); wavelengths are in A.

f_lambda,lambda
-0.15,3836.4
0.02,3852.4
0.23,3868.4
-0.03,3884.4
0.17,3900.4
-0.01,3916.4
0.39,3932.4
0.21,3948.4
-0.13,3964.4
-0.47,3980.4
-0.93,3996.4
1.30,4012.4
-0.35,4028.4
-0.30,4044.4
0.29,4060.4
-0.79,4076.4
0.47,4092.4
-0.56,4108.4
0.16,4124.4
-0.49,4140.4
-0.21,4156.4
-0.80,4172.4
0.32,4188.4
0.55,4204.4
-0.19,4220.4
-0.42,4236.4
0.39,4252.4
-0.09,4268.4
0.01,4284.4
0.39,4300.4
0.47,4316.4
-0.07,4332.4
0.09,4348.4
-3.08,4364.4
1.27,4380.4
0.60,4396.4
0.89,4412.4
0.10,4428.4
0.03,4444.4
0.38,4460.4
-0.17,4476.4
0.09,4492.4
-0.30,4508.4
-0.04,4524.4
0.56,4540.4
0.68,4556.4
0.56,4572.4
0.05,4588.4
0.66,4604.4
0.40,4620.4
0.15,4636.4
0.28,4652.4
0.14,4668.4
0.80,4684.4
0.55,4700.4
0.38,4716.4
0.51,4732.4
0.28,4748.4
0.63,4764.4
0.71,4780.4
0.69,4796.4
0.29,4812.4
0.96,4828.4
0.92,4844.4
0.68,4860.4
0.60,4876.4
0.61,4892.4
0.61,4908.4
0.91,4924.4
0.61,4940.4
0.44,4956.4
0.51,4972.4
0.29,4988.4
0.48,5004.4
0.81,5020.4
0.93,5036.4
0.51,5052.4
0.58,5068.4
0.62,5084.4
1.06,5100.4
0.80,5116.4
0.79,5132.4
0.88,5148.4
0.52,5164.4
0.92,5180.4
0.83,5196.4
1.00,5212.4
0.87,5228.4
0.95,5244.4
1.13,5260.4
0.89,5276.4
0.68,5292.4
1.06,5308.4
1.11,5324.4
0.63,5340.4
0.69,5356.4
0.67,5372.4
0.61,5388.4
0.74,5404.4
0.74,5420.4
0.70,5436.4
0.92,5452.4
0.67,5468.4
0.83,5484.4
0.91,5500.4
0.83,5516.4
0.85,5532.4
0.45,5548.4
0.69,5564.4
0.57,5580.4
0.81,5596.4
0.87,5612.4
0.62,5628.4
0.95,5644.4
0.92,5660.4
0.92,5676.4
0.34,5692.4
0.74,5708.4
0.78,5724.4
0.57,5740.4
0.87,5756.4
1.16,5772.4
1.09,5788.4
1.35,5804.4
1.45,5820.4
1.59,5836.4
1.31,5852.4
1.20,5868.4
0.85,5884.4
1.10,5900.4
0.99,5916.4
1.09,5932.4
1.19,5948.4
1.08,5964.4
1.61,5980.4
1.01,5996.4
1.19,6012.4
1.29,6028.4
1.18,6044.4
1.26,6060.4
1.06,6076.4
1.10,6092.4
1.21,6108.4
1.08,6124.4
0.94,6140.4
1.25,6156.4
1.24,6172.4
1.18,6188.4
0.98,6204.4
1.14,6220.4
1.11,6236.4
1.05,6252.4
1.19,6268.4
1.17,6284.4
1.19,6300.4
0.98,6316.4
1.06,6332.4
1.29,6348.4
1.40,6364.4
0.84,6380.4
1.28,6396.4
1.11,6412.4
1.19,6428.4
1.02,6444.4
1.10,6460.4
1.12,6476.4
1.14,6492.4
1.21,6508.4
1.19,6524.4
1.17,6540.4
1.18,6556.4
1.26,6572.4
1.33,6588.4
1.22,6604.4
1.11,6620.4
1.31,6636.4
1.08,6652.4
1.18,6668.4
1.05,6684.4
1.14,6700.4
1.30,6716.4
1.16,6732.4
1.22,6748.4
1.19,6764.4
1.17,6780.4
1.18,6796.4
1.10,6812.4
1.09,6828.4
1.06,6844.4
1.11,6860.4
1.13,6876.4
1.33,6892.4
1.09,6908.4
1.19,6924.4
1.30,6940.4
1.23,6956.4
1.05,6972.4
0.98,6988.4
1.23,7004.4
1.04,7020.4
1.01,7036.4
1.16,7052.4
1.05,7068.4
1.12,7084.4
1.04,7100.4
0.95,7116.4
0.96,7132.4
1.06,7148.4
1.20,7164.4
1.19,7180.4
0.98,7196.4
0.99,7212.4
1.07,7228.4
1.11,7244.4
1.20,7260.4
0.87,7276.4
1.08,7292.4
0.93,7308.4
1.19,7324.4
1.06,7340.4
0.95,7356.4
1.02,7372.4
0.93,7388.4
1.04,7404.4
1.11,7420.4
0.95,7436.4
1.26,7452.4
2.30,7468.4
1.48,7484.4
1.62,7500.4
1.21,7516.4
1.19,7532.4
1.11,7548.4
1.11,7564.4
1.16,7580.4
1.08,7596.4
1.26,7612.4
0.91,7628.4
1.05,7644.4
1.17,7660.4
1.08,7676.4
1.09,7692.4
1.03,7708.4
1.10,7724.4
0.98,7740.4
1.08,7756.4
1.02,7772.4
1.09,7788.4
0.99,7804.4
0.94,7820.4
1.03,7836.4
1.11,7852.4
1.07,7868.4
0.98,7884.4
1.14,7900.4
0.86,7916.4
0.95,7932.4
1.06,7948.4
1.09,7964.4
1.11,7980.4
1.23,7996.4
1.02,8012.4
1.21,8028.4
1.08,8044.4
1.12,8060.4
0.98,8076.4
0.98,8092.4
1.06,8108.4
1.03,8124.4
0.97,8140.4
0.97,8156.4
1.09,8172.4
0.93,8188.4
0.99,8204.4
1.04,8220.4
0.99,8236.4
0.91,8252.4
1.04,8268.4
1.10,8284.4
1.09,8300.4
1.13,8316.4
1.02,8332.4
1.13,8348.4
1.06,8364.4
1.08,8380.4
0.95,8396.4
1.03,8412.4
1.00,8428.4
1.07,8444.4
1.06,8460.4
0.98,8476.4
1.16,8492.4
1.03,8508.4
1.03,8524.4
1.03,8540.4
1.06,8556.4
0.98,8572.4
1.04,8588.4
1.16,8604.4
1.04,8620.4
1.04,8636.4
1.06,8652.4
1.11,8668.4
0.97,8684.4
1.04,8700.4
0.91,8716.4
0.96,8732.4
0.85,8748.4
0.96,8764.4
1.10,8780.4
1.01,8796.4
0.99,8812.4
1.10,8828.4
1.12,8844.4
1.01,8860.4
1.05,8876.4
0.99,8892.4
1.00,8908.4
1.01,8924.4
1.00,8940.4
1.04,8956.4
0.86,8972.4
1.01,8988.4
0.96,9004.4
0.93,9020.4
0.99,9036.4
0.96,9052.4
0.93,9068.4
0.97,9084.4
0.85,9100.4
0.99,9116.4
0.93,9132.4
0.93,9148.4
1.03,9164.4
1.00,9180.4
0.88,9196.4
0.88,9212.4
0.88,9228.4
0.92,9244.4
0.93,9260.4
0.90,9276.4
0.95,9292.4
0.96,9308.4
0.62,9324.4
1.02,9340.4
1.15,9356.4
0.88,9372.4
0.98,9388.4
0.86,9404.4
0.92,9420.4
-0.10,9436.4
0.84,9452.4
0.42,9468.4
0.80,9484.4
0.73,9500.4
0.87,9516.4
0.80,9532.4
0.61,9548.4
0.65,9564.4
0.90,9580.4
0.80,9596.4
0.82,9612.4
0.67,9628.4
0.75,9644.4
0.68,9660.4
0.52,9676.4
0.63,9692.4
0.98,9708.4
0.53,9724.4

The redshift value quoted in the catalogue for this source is 0.14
